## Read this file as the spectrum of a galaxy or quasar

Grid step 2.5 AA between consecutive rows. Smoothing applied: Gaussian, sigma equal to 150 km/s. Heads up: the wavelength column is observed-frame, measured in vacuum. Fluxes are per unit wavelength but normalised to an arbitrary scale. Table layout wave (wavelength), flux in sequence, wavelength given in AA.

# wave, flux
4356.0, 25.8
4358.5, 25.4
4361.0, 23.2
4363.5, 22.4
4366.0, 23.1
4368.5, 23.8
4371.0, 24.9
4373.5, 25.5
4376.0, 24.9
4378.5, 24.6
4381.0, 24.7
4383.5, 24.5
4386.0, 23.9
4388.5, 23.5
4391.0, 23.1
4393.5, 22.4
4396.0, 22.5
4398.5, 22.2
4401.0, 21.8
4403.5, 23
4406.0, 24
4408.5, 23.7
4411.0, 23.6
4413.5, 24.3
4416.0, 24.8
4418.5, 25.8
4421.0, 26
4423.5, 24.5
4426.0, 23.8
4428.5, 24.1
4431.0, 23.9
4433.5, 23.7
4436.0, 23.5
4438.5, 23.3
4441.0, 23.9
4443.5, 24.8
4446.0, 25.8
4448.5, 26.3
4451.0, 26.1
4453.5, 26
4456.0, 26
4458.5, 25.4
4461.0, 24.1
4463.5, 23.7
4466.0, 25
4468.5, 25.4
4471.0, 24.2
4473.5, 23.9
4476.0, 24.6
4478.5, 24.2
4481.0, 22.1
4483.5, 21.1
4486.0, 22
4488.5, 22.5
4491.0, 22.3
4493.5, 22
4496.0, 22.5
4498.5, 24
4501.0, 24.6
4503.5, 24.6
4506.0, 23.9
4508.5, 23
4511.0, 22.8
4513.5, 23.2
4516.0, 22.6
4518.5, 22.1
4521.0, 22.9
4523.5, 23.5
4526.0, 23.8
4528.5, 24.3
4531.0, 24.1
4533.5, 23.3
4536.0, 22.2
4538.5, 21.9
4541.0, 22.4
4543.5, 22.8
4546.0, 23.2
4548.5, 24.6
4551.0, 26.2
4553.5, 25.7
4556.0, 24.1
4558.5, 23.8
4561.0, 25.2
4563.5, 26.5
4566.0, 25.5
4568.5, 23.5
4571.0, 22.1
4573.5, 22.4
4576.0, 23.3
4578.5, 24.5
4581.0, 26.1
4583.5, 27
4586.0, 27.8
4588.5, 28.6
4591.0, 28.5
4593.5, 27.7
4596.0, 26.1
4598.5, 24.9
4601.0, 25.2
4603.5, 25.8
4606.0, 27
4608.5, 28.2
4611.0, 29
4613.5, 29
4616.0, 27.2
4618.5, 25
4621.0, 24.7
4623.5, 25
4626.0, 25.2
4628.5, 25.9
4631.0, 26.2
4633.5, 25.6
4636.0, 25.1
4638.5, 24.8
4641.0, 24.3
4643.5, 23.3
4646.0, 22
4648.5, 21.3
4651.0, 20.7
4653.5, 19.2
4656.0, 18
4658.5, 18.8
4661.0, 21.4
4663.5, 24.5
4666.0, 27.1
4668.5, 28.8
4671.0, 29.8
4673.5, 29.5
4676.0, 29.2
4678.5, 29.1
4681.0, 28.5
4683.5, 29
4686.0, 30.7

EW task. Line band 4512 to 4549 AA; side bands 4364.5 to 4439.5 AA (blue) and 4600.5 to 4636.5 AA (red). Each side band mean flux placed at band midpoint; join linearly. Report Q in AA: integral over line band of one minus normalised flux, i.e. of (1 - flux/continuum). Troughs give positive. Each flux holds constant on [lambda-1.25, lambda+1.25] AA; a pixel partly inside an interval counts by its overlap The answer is 3.3 AA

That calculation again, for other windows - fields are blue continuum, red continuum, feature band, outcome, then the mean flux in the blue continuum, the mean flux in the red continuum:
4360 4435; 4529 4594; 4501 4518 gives 0.7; 23.9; 24.7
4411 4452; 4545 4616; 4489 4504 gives 1.1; 24.6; 25.8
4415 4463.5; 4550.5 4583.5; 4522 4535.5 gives 0.5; 24.8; 24.6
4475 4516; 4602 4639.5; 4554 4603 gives -0.5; 23.1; 26.2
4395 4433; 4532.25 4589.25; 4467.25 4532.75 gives 2.4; 23.9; 24.4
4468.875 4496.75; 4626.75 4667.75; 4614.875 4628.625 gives -1.4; 22.9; 23.1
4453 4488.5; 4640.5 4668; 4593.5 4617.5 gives -4.7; 24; 22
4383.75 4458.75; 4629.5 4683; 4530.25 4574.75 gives 1.1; 24.2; 24.7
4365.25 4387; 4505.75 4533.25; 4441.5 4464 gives -1.4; 24.5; 23.3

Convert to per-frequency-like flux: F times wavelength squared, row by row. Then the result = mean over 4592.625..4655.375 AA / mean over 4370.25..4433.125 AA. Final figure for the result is 1.15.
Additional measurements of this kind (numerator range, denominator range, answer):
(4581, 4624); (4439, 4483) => 1.16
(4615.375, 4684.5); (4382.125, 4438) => 1.17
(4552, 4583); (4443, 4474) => 1.02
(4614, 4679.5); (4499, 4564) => 1.10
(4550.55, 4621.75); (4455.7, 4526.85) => 1.15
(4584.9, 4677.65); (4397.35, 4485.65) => 1.14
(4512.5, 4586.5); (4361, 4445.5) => 1.07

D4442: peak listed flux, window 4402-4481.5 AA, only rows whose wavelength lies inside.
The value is 26.3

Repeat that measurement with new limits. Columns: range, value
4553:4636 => 29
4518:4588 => 27.8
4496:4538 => 24.6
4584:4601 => 28.6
